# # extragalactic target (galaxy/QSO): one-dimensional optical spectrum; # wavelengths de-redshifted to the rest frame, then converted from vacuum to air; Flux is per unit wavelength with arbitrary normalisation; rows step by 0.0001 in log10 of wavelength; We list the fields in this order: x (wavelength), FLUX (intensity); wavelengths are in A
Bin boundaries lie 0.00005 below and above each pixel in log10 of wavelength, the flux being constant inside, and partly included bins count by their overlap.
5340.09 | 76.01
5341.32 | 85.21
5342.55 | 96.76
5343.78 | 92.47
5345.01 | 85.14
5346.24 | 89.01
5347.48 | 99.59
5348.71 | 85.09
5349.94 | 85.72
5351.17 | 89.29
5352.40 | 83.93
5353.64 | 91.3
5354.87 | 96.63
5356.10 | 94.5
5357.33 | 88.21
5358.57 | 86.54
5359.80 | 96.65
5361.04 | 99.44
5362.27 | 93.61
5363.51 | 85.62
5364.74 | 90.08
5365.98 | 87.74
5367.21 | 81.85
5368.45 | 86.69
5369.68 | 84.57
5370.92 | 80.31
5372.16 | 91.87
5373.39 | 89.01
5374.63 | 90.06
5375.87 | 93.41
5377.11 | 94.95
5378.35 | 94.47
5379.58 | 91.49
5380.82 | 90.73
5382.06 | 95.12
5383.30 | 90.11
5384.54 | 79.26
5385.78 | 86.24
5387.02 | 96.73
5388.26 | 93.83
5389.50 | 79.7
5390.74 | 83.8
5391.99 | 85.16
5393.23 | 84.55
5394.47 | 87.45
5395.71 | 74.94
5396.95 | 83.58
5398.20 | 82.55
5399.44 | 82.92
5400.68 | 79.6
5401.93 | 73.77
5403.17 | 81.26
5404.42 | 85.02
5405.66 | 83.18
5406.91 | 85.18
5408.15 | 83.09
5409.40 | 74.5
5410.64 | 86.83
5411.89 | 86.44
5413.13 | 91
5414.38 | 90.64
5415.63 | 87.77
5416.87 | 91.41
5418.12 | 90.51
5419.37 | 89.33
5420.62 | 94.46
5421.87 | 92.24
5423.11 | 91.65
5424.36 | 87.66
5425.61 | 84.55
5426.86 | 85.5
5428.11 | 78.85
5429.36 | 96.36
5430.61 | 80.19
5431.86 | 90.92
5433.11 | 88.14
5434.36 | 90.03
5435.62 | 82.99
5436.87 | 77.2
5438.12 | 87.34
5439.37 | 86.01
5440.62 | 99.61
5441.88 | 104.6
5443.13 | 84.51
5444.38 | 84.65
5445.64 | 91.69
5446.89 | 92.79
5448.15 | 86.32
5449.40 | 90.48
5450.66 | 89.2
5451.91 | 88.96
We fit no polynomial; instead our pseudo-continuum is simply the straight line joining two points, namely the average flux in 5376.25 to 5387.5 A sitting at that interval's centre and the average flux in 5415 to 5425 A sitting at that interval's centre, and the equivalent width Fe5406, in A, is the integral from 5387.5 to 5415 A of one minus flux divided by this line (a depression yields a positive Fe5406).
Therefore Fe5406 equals 2.2 A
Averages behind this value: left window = 91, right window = 90.6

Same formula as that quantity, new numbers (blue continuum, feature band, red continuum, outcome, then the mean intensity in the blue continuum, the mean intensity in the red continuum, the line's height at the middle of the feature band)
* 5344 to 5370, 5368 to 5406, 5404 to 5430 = 1.0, 89.7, 87.5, 88.6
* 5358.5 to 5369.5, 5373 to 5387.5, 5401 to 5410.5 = -0.8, 89.8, 81.1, 86.4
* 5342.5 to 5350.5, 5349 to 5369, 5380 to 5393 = -0.1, 90.1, 88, 89.4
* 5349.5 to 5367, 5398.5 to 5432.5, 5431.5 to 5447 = 1.3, 90.5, 89.1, 89.5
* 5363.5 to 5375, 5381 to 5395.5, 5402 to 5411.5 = -0.5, 86.8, 82.3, 84.5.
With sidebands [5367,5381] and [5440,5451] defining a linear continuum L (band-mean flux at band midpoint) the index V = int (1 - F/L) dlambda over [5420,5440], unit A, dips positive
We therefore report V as 0.9 A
